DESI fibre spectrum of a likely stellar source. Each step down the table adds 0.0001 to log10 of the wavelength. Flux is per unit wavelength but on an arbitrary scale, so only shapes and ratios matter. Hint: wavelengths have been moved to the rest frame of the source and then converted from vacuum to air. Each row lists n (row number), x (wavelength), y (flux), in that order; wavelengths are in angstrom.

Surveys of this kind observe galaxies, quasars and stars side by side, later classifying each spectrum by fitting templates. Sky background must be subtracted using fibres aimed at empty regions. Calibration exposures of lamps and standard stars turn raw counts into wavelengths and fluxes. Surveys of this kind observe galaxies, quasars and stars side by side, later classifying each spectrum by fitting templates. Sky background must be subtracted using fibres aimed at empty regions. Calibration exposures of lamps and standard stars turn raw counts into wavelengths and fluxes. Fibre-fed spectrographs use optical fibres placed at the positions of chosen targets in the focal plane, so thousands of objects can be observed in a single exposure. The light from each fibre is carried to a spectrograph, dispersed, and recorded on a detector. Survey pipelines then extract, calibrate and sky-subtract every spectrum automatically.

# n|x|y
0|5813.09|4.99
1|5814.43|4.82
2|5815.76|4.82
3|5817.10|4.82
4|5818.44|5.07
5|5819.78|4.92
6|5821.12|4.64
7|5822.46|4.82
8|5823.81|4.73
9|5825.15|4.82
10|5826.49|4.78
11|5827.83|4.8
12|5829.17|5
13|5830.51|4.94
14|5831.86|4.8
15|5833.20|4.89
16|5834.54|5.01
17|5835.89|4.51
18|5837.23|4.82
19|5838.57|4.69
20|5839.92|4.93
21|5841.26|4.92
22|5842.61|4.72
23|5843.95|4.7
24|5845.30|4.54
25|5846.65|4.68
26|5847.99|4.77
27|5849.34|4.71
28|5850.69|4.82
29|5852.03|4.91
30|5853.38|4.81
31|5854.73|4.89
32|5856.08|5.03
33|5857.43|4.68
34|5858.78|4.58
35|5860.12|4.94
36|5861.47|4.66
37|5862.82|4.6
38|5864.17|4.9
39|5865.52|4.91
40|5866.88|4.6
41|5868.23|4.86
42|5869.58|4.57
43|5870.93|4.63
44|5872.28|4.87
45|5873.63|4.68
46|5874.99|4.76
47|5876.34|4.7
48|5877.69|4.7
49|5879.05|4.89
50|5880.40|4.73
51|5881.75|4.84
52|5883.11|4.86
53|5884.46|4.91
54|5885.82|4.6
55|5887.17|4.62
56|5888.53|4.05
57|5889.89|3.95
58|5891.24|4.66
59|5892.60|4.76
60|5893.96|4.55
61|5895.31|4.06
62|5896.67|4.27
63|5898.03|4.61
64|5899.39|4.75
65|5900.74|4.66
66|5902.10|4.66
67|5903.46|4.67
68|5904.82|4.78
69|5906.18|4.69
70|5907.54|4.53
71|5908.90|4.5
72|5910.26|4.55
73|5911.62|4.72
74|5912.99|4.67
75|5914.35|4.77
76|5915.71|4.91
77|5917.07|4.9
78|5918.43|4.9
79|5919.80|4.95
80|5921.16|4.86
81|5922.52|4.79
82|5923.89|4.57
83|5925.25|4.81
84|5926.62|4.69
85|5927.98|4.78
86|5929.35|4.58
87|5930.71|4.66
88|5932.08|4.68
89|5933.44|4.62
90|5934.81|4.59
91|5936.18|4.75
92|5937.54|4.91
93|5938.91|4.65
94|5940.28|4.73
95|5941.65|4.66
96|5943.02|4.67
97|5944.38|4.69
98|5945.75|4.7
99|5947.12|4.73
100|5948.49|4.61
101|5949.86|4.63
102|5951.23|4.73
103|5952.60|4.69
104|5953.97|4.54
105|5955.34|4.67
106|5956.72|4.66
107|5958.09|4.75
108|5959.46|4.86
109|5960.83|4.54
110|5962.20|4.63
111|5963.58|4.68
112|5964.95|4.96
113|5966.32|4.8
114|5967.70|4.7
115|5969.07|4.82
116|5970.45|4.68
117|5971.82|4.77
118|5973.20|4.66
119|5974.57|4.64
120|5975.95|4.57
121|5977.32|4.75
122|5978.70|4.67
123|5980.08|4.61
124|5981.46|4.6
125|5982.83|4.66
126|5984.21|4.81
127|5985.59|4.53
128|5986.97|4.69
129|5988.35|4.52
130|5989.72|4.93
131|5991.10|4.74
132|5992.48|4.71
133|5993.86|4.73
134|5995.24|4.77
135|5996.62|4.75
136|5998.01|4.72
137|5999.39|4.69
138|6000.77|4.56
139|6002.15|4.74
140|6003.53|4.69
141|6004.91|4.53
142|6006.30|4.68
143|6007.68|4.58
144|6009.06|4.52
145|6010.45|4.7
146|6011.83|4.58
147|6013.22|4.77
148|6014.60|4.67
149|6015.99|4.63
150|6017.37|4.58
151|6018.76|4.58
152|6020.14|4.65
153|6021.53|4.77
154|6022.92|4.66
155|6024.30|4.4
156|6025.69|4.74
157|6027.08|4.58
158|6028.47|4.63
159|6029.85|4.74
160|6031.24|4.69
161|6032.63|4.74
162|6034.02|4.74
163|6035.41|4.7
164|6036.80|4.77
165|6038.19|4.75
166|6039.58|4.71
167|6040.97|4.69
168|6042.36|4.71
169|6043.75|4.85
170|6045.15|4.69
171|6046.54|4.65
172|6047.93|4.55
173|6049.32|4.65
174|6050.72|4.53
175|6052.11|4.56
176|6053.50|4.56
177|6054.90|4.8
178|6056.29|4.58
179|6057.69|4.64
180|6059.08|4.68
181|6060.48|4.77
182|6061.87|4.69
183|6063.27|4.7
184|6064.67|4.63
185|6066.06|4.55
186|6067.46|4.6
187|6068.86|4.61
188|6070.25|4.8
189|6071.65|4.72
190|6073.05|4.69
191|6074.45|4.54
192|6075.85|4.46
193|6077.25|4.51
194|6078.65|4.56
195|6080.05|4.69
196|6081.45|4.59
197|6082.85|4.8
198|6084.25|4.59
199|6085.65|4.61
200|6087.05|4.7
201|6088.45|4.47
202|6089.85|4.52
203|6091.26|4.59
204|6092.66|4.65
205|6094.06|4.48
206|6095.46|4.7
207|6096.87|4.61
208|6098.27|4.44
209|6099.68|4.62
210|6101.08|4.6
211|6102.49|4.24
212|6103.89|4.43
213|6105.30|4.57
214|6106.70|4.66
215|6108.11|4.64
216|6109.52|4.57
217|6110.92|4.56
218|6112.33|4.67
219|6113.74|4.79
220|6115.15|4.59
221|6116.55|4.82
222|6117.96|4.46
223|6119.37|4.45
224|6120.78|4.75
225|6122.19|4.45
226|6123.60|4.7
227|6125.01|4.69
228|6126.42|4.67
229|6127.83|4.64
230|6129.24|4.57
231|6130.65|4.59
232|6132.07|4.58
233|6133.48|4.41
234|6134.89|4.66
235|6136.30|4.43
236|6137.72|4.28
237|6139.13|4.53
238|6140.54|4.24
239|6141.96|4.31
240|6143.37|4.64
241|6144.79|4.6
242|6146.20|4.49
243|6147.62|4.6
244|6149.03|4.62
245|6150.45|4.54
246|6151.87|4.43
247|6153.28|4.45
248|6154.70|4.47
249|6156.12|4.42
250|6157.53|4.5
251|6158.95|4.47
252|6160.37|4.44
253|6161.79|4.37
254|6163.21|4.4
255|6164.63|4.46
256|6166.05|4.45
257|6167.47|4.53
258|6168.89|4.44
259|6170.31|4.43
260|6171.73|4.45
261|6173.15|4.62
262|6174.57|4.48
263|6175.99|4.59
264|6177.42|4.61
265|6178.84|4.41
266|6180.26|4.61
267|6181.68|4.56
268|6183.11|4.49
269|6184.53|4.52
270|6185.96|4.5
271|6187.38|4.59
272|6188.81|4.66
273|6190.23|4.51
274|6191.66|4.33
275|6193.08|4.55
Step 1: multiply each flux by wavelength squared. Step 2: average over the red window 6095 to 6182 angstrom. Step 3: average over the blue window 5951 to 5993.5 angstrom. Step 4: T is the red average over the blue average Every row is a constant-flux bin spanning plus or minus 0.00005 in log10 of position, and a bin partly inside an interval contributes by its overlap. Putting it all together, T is 1.02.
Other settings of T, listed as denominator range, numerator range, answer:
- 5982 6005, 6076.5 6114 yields 1.01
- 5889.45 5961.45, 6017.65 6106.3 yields 1.04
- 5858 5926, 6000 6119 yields 1.05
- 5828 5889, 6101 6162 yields 1.04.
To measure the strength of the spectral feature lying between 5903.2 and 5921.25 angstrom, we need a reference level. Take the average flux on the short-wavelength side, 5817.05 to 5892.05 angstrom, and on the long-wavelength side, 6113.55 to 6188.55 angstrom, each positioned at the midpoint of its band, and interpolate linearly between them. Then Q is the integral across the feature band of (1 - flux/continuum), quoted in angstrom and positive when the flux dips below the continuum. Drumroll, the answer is -0.1 angstrom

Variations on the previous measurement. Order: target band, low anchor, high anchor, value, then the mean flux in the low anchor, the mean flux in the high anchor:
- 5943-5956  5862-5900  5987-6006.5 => 0.0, 4.64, 4.7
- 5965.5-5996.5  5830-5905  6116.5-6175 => -0.5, 4.71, 4.51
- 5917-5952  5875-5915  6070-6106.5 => -0.9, 4.61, 4.58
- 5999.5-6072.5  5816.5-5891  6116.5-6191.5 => -0.8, 4.75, 4.52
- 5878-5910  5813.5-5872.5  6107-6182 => 1.1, 4.79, 4.53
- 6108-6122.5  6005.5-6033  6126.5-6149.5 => -0.2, 4.64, 4.52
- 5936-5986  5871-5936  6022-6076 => -0.3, 4.67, 4.66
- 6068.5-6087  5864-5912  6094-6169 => -0.3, 4.64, 4.53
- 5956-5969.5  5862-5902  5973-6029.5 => -0.2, 4.64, 4.66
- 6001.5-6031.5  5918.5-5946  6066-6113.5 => 0.1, 4.72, 4.59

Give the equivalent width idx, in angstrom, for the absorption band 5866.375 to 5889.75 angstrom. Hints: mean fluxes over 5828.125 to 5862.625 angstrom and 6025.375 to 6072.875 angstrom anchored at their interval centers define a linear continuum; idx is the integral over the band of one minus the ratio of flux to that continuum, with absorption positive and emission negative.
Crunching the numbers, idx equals 0.5 angstrom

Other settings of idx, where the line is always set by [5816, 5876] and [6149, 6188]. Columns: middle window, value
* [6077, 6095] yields -0.1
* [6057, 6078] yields -0.2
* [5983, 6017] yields -0.2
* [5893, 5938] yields 0.4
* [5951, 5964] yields 0.0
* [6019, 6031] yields -0.1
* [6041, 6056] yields -0.2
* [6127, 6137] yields -0.1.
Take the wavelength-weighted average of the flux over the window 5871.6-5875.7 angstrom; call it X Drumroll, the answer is 4.77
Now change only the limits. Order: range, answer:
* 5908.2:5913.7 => 4.61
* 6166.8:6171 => 4.47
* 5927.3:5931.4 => 4.67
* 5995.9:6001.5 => 4.68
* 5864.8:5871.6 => 4.71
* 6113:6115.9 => 4.7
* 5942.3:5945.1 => 4.69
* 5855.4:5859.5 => 4.77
